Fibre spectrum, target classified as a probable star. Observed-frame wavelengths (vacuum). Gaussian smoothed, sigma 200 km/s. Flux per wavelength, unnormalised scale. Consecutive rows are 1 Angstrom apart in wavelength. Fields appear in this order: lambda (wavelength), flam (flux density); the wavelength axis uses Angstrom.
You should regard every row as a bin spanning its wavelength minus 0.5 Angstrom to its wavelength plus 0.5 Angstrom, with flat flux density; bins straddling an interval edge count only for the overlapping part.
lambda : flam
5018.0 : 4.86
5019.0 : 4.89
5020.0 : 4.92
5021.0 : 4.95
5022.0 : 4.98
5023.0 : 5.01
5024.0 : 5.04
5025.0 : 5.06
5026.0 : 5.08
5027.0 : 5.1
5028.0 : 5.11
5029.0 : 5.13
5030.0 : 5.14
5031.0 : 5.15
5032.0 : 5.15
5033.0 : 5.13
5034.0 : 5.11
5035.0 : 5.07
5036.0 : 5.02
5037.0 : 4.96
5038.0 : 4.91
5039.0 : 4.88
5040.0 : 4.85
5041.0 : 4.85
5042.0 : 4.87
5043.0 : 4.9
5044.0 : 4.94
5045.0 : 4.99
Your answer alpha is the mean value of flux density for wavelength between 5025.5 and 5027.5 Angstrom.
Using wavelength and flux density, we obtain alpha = 5.09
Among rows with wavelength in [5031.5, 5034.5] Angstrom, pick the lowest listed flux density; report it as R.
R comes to 5.11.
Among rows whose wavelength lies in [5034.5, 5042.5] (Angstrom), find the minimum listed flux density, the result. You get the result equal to 4.85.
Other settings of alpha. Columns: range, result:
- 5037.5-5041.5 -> 4.87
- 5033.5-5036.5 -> 5.07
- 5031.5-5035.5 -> 5.12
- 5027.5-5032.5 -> 5.14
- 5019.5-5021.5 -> 4.94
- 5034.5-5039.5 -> 4.97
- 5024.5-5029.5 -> 5.1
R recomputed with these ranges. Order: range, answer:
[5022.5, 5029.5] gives 5.01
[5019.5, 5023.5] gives 4.92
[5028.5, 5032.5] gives 5.13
